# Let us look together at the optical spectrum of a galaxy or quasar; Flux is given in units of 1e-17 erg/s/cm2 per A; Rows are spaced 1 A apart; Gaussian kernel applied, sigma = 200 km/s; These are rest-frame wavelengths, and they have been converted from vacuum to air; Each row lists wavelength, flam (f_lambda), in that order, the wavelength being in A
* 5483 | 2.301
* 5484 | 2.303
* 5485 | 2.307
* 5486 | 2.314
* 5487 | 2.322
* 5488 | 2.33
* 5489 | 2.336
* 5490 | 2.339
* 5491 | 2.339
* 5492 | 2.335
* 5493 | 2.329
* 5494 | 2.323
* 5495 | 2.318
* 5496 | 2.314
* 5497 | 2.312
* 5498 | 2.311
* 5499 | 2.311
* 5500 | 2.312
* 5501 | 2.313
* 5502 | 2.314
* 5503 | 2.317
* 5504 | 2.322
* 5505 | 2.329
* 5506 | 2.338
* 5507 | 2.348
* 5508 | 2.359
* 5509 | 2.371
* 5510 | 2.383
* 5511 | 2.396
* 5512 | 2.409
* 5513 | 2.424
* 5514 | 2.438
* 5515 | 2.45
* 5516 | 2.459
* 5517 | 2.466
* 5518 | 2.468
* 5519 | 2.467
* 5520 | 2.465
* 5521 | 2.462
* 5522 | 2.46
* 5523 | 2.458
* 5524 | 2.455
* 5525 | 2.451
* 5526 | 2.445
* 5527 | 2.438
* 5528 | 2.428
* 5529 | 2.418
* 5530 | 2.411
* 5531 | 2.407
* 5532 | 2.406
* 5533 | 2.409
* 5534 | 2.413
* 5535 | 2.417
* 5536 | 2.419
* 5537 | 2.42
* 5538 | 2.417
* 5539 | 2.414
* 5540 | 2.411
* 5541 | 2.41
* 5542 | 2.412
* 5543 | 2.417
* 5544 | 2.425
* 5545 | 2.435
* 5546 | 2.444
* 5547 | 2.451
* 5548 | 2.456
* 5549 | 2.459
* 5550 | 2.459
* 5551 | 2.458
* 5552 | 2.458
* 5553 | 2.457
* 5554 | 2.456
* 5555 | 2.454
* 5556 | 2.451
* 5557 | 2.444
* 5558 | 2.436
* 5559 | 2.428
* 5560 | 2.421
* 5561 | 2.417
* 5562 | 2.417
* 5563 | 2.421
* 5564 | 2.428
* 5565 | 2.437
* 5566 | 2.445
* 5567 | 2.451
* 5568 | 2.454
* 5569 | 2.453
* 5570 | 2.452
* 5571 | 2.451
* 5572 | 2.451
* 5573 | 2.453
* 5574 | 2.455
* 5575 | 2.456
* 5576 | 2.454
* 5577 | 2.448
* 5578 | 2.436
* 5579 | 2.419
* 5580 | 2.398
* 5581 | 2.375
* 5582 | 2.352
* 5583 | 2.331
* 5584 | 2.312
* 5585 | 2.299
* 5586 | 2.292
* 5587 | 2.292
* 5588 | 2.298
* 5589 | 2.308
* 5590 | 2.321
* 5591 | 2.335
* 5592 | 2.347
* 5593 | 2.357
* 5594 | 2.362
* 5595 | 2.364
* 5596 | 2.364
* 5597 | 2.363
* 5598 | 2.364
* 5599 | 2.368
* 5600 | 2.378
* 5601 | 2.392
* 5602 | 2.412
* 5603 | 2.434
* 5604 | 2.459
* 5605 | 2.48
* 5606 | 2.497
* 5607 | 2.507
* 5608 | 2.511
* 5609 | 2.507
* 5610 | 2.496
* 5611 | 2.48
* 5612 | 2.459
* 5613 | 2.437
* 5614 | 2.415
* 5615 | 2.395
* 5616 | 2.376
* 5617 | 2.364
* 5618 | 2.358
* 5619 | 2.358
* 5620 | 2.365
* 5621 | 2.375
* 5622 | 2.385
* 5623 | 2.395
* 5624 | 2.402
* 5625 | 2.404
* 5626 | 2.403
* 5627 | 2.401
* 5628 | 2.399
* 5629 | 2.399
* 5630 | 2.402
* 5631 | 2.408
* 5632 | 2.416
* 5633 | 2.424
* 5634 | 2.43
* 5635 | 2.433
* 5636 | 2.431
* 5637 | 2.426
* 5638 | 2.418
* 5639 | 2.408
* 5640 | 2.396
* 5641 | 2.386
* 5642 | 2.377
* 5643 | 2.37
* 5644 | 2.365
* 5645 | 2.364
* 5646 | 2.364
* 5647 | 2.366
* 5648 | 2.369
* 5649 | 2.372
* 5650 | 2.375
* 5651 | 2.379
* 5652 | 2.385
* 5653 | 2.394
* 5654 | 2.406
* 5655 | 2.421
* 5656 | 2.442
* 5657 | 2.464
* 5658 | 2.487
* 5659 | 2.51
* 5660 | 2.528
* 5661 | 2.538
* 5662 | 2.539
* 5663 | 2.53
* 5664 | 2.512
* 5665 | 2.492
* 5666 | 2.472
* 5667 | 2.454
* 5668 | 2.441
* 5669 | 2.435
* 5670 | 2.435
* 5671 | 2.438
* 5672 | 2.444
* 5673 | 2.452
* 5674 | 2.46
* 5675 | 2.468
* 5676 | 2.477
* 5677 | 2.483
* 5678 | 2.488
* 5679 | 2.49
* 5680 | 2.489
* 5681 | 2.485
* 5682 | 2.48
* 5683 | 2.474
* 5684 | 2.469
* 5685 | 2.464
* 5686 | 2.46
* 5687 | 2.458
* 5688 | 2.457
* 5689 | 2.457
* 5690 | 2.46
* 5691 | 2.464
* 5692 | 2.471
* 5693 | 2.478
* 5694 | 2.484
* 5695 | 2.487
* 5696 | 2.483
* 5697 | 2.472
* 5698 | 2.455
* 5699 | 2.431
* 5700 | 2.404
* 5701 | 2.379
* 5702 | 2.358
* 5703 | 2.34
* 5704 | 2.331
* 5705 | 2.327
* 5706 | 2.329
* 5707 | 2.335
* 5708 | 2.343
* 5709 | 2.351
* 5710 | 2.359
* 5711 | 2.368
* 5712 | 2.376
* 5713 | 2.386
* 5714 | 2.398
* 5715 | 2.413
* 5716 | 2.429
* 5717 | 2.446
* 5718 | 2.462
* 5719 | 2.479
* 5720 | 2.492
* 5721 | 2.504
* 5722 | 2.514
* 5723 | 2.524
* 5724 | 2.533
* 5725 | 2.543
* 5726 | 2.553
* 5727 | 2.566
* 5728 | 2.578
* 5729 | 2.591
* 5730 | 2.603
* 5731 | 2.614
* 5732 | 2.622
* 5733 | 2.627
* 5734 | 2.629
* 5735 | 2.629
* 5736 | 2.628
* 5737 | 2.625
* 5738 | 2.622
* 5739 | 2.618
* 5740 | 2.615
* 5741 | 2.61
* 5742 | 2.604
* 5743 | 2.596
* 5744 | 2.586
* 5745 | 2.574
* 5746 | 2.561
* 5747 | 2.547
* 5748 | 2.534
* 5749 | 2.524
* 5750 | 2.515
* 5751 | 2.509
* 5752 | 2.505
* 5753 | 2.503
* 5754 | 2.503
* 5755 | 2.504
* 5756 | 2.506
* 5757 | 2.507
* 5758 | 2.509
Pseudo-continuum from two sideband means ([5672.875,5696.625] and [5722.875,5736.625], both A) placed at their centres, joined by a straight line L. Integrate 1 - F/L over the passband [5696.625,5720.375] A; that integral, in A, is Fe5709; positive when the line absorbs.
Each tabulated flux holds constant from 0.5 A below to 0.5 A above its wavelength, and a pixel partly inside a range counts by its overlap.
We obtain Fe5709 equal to 1.3 A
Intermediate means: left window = 2.47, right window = 2.59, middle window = 2.39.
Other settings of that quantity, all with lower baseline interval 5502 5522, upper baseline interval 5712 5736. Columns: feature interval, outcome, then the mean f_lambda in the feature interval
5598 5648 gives 1.14 A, 2.41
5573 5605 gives 0.95 A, 2.38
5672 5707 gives 0.86 A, 2.44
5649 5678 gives 0.38 A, 2.46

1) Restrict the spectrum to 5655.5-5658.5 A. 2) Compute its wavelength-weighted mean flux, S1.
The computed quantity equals 2.46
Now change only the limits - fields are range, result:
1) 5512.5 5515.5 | 2.44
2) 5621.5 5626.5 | 2.4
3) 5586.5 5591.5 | 2.31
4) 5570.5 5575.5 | 2.45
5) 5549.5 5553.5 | 2.46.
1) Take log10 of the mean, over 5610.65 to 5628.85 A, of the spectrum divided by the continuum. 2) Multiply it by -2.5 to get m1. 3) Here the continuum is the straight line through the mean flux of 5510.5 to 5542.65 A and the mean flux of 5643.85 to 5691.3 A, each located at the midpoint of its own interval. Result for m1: 0.02 mag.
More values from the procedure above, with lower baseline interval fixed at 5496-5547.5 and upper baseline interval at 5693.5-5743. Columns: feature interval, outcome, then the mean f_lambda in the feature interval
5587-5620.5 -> 0.02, 2.4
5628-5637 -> 0.02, 2.42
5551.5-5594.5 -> 0.01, 2.4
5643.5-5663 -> 0.01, 2.43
